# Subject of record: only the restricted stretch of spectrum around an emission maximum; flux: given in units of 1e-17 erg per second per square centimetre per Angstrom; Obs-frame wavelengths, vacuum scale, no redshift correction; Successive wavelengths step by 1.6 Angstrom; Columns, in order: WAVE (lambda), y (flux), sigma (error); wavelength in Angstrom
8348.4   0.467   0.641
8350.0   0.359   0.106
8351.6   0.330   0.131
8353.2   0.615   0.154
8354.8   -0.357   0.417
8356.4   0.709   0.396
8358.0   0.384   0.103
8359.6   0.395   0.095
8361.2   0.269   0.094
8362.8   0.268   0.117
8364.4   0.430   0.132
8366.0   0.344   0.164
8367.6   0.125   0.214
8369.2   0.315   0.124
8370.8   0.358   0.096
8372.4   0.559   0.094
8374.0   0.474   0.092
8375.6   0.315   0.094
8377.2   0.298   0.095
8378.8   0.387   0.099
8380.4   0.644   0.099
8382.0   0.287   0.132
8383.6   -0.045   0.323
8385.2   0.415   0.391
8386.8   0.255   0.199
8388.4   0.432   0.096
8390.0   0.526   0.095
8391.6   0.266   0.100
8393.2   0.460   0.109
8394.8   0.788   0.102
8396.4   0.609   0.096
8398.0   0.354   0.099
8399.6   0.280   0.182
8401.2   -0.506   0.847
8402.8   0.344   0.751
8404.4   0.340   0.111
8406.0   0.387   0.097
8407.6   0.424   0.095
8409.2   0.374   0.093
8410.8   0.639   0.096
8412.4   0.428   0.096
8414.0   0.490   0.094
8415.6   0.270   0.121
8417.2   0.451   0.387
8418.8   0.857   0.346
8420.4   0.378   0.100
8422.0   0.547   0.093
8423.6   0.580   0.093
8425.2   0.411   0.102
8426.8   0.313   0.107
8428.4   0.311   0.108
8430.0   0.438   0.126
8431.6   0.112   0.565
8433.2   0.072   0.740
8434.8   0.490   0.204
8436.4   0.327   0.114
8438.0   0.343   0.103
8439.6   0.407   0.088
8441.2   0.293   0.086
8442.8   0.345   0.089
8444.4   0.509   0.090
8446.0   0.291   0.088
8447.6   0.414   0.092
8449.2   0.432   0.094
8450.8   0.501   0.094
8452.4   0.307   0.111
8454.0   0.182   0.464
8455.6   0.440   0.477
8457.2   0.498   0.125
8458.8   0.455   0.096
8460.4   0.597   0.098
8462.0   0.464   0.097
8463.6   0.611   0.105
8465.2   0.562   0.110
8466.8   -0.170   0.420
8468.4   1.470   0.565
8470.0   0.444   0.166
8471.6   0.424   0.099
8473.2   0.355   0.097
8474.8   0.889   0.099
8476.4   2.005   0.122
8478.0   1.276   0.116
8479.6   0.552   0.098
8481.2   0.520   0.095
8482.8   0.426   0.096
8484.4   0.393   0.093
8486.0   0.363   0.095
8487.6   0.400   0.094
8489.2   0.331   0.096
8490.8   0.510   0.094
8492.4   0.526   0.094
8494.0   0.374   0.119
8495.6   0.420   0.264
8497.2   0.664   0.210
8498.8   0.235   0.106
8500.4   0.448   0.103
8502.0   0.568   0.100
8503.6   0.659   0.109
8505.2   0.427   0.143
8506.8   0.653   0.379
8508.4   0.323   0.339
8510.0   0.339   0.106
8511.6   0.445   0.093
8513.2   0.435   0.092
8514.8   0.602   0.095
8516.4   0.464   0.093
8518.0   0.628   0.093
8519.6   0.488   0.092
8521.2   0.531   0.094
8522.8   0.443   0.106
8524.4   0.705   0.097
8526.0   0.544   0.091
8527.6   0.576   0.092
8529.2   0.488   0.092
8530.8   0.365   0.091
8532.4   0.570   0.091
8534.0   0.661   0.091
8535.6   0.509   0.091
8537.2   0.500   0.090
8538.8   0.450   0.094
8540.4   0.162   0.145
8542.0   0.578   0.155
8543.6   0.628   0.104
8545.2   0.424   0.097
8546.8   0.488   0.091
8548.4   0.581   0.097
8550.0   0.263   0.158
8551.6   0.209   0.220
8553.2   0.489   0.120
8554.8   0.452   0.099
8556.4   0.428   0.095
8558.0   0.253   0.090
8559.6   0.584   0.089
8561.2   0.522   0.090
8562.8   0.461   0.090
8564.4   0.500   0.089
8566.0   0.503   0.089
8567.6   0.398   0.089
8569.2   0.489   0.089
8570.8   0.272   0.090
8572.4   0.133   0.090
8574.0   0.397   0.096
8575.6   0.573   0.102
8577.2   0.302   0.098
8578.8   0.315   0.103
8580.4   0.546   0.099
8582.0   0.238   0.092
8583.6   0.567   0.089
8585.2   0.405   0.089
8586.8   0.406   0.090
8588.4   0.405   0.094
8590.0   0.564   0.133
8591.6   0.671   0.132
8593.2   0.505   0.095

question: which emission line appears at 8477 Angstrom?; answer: Halpha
